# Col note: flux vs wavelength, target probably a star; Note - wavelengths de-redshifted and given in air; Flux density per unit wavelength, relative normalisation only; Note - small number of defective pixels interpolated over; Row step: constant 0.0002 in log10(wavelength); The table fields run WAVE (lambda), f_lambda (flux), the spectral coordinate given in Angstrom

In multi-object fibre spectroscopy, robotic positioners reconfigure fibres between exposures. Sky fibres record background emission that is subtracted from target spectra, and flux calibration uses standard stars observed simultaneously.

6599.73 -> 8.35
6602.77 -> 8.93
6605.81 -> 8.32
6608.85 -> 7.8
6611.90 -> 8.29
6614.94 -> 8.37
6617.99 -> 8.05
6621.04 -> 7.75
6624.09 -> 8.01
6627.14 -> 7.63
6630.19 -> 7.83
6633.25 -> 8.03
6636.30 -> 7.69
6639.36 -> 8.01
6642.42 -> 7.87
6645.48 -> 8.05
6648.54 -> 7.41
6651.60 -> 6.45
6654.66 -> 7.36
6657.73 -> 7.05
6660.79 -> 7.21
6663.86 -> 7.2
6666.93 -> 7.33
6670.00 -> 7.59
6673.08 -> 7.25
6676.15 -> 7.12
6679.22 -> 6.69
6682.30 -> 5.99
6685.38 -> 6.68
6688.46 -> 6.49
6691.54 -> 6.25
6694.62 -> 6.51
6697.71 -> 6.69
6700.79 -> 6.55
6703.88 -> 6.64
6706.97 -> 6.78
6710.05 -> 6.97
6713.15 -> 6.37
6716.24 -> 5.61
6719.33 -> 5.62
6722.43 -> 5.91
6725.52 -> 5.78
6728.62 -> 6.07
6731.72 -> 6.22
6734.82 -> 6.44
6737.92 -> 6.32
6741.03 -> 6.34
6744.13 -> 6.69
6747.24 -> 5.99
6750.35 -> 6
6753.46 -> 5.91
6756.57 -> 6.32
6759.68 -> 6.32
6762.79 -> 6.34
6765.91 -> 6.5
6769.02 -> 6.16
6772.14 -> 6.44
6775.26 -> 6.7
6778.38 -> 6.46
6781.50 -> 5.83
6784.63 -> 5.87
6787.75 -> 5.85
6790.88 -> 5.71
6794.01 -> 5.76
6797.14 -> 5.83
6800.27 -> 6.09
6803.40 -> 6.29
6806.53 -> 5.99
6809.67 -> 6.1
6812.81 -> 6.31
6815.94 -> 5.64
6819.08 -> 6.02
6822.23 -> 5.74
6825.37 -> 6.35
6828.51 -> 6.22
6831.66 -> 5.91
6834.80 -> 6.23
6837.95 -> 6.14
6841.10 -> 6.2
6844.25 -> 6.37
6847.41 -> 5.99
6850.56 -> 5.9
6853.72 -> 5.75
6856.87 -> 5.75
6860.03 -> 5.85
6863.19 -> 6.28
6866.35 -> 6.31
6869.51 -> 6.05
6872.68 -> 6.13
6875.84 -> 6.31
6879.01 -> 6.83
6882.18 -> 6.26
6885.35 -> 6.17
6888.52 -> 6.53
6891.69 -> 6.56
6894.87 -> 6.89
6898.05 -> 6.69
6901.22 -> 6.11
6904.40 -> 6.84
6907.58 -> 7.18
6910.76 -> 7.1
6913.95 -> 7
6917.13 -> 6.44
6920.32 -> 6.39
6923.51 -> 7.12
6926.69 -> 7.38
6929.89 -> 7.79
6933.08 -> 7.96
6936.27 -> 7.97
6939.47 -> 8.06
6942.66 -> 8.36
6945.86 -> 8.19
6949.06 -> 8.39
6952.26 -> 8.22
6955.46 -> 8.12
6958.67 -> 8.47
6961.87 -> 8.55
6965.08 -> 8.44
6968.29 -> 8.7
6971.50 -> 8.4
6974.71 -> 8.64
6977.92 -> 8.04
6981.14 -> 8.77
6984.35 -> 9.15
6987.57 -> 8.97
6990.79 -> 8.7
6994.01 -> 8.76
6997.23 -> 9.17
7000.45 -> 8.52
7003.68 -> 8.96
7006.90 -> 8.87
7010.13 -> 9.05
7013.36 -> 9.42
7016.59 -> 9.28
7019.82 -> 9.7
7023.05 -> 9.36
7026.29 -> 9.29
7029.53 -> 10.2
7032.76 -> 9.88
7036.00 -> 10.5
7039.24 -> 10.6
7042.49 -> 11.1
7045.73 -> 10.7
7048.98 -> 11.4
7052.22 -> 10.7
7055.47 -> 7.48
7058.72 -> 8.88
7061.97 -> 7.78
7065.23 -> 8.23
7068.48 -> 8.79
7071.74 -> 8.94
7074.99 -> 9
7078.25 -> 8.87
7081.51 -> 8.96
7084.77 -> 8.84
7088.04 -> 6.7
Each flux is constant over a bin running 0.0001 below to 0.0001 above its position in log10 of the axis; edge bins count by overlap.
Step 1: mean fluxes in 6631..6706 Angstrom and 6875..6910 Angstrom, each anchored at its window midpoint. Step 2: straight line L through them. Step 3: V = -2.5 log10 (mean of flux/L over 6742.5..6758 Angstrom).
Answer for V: 0.12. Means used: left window 7.09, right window 6.6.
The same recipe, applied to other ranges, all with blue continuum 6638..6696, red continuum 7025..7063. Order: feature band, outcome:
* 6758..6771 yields 0.23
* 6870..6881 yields 0.33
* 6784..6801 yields 0.34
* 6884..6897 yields 0.32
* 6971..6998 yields 0.09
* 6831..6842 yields 0.34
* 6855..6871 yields 0.38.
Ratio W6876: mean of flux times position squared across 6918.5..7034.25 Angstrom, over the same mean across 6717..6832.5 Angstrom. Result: 1.49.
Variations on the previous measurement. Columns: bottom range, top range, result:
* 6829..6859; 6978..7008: 1.53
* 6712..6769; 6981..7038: 1.63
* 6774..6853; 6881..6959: 1.24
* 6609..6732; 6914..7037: 1.33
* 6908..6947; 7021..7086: 1.32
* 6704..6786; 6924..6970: 1.39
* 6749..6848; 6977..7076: 1.63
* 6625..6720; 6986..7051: 1.52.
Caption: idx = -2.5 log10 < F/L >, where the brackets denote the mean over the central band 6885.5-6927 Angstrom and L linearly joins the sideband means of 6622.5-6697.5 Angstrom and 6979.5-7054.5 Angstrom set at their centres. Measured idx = 0.30 mag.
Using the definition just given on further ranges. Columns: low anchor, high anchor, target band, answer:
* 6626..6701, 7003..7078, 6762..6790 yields 0.25 mag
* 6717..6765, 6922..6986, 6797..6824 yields 0.14 mag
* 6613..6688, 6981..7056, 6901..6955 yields 0.21 mag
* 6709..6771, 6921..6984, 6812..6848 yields 0.16 mag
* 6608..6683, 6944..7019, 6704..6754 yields 0.25 mag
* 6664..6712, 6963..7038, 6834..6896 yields 0.28 mag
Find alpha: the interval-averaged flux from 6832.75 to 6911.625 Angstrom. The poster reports 6.33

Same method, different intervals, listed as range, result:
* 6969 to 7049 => 9.37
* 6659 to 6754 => 6.5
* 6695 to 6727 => 6.3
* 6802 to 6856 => 6.06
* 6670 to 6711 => 6.69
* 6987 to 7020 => 9.01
